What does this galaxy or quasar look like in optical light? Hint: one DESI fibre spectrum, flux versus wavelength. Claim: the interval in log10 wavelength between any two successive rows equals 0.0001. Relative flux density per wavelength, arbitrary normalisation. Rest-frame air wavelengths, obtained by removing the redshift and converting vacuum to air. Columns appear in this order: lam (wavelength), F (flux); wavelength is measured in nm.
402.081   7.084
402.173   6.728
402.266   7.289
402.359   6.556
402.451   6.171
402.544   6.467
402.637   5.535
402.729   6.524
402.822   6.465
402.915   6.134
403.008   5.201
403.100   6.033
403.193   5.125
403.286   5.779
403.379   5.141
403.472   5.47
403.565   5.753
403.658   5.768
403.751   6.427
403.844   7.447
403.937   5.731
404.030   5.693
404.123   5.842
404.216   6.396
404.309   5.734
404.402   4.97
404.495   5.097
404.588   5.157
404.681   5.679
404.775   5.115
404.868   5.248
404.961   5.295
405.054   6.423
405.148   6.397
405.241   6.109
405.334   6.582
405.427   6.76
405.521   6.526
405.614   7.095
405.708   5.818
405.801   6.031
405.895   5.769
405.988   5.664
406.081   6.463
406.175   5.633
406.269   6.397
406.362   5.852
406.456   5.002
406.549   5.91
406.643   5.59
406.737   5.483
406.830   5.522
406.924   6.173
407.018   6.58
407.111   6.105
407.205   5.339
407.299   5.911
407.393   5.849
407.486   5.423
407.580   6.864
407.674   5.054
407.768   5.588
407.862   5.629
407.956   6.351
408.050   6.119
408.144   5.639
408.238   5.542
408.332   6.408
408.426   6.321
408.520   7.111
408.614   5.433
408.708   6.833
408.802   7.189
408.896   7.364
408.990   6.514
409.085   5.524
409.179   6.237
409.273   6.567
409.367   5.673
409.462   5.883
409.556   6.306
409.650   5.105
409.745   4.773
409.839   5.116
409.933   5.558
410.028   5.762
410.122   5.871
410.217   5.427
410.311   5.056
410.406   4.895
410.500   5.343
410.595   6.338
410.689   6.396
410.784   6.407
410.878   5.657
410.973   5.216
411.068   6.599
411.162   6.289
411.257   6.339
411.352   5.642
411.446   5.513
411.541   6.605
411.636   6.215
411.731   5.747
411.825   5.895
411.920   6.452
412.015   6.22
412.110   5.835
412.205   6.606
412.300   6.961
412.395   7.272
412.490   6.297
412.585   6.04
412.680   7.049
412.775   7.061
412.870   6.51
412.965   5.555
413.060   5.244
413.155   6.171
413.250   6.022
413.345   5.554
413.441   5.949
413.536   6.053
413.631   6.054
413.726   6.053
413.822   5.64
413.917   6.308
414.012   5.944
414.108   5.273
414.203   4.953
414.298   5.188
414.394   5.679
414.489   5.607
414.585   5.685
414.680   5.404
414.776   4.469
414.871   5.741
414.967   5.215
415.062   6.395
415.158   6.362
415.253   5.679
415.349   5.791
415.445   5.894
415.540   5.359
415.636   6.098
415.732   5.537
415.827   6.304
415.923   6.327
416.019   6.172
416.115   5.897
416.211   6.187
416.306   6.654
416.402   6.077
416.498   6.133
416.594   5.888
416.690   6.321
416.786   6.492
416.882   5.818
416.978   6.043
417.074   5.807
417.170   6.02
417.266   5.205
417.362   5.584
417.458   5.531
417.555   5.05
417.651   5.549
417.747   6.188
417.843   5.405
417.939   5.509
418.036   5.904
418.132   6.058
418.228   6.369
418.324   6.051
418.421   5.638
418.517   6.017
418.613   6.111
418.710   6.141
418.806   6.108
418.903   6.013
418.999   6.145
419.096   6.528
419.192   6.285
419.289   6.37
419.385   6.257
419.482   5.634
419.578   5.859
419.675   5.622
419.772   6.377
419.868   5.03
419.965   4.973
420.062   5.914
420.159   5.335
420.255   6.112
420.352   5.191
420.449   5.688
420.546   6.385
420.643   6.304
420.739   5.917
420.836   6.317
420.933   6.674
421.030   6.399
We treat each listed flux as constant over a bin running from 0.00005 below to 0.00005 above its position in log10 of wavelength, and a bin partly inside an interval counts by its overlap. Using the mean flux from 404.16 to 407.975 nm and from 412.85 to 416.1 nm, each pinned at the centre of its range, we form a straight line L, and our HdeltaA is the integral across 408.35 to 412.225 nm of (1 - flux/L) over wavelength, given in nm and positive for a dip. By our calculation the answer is -0.12 nm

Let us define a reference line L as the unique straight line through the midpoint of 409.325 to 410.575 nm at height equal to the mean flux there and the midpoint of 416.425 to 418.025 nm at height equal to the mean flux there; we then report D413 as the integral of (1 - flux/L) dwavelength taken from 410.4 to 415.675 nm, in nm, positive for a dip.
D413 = -0.333 nm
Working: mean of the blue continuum 5.46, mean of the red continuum 5.79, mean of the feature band 5.95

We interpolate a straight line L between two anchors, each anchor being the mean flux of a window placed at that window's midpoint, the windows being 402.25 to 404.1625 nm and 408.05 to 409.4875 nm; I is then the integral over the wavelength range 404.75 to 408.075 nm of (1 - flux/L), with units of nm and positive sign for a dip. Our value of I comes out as 0.121 nm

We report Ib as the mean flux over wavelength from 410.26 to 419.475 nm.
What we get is 5.95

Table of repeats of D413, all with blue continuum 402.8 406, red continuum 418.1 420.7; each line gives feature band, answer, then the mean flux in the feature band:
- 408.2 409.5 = -0.10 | 6.34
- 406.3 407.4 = 0.02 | 5.78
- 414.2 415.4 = 0.07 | 5.57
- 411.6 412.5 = -0.07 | 6.35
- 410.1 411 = 0.04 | 5.66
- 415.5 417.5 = -0.02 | 5.98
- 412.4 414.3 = -0.02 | 5.99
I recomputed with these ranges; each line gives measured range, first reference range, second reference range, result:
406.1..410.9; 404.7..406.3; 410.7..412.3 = 0.149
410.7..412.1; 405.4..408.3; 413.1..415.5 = -0.063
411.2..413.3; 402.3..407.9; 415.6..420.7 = -0.115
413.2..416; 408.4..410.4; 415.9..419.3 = 0.105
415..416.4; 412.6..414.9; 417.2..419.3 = -0.048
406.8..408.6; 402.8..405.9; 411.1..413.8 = 0.012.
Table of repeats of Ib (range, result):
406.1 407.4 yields 5.82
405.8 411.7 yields 5.92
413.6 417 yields 5.85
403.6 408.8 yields 5.95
